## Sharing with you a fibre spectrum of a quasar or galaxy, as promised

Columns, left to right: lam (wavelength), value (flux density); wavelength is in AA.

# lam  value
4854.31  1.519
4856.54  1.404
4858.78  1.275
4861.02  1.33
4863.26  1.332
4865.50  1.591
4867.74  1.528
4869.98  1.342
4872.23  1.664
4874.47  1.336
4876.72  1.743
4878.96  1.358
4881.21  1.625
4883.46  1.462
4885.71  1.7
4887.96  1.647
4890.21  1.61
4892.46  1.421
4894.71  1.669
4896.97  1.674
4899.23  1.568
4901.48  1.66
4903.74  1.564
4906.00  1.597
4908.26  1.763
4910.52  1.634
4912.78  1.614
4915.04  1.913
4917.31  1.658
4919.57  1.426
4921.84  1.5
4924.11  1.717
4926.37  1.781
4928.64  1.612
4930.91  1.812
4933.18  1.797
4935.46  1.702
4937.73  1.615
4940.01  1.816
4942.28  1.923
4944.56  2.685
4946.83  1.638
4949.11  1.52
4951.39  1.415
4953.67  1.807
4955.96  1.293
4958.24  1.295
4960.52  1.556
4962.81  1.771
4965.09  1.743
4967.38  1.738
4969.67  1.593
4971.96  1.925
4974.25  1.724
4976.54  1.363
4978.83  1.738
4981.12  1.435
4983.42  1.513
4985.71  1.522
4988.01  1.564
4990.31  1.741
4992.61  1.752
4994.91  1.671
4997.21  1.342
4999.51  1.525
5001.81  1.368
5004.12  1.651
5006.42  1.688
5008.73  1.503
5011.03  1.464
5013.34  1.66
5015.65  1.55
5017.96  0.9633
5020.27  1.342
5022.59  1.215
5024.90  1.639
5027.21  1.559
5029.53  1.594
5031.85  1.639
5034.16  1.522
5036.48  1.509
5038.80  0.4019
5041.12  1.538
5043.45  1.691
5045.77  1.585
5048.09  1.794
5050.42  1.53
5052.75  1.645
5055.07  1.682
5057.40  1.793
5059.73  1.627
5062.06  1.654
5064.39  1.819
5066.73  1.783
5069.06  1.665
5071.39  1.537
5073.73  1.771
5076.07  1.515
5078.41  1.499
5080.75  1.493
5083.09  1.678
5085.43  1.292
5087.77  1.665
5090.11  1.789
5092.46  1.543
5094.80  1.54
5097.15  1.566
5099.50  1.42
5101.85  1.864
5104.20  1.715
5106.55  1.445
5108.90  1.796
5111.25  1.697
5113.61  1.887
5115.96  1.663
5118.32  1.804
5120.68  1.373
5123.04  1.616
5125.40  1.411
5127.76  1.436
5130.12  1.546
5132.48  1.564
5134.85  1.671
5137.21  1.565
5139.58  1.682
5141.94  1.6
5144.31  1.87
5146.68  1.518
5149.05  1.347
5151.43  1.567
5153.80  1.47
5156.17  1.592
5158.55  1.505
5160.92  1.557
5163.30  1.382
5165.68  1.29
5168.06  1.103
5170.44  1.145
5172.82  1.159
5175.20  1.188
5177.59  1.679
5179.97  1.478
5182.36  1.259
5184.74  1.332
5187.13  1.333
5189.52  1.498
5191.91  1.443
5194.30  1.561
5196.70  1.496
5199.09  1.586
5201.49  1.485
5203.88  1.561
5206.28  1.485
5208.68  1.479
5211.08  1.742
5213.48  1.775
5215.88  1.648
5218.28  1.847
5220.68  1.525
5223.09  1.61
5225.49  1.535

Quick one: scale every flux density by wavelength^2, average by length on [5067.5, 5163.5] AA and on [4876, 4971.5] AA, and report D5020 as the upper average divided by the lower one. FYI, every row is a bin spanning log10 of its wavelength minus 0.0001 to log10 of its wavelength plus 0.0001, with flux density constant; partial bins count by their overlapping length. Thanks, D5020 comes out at 1.03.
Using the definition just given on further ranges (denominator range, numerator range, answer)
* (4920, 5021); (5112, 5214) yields 1.00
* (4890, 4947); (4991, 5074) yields 0.95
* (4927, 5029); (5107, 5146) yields 1.08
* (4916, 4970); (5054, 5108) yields 1.02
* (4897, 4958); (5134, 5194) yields 0.94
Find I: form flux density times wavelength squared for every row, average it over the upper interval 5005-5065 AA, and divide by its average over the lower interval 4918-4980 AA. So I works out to 0.9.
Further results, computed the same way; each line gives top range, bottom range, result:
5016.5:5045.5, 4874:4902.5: 0.93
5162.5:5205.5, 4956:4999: 0.94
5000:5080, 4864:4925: 1.03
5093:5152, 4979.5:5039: 1.12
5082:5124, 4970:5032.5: 1.10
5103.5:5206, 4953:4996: 1.00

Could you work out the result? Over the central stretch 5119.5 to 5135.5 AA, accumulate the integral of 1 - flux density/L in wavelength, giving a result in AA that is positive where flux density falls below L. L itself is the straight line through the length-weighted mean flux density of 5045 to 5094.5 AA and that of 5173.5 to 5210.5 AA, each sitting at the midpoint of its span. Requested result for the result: 0.41 AA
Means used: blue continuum 1.63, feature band 1.51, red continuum 1.46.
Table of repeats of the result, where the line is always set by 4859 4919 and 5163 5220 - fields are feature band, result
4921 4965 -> -4.2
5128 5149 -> -1.8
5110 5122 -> -1.6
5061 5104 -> -3.4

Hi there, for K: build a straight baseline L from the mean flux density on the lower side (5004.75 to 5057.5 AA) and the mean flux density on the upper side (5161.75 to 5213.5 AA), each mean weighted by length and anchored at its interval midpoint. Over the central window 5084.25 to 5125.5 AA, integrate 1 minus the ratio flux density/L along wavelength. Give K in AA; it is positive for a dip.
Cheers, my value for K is -4.5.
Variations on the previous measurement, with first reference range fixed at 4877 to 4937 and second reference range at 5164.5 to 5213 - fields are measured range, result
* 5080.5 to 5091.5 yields -0.7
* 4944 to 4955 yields -1.1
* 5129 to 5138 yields -0.8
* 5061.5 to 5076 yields -1.7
